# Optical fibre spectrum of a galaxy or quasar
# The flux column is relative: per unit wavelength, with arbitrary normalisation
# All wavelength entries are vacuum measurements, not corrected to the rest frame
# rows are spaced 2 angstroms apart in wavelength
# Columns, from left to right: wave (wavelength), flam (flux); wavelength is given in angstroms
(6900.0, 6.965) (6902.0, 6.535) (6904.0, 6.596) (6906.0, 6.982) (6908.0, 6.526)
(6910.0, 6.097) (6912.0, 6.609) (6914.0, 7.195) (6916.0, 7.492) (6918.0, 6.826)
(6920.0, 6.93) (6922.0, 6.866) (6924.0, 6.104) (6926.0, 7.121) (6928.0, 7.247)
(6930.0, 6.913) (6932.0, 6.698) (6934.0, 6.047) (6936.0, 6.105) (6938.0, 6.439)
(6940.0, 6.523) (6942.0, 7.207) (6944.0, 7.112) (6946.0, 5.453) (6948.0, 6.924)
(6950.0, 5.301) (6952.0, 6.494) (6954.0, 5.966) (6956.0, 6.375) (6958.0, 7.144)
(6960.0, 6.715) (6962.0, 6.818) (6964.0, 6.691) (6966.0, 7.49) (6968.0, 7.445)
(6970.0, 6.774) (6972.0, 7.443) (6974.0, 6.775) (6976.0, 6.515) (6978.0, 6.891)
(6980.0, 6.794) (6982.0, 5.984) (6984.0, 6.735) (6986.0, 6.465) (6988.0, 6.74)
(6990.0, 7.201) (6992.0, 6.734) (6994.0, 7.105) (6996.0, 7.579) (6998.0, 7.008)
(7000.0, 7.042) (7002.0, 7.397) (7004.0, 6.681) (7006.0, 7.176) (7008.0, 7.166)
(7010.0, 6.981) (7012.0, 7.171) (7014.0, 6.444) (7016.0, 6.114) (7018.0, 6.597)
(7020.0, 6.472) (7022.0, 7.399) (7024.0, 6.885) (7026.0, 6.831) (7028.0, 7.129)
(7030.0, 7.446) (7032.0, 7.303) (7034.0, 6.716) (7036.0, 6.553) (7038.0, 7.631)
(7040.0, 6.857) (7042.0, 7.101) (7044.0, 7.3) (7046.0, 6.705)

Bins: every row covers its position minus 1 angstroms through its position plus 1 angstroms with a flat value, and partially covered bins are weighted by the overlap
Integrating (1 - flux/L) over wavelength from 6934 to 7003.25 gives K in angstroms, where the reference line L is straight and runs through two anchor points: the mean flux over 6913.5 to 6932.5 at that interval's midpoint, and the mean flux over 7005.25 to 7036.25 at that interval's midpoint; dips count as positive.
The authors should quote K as 1.9 angstroms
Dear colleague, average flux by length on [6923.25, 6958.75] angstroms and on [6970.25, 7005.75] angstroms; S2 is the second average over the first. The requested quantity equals 1.06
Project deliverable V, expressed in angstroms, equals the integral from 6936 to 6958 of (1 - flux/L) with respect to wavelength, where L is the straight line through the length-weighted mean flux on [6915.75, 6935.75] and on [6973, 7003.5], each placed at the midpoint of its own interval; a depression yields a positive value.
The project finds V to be 1.30 angstroms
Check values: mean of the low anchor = 6.77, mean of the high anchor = 6.86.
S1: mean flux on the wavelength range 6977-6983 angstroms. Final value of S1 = 6.56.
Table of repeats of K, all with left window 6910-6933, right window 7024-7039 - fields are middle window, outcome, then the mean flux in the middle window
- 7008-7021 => 0.7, 6.67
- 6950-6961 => 0.8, 6.43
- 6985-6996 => 0.1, 6.92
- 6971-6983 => 0.4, 6.73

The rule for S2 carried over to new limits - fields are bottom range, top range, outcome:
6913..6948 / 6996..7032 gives 1.04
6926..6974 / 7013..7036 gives 1.02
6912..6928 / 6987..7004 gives 1.02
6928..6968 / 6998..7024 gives 1.05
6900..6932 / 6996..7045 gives 1.03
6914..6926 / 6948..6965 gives 0.94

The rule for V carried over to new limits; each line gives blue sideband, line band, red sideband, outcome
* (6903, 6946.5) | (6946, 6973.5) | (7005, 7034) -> 0.4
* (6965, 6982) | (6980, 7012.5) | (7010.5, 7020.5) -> -0.9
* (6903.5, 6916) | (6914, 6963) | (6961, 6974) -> 2.0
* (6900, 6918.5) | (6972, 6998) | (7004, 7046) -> 0.2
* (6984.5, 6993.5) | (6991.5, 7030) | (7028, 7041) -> -0.1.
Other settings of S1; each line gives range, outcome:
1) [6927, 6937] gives 6.6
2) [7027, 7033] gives 7.29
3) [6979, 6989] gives 6.54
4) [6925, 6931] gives 7.09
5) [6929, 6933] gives 6.81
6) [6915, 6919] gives 7.16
